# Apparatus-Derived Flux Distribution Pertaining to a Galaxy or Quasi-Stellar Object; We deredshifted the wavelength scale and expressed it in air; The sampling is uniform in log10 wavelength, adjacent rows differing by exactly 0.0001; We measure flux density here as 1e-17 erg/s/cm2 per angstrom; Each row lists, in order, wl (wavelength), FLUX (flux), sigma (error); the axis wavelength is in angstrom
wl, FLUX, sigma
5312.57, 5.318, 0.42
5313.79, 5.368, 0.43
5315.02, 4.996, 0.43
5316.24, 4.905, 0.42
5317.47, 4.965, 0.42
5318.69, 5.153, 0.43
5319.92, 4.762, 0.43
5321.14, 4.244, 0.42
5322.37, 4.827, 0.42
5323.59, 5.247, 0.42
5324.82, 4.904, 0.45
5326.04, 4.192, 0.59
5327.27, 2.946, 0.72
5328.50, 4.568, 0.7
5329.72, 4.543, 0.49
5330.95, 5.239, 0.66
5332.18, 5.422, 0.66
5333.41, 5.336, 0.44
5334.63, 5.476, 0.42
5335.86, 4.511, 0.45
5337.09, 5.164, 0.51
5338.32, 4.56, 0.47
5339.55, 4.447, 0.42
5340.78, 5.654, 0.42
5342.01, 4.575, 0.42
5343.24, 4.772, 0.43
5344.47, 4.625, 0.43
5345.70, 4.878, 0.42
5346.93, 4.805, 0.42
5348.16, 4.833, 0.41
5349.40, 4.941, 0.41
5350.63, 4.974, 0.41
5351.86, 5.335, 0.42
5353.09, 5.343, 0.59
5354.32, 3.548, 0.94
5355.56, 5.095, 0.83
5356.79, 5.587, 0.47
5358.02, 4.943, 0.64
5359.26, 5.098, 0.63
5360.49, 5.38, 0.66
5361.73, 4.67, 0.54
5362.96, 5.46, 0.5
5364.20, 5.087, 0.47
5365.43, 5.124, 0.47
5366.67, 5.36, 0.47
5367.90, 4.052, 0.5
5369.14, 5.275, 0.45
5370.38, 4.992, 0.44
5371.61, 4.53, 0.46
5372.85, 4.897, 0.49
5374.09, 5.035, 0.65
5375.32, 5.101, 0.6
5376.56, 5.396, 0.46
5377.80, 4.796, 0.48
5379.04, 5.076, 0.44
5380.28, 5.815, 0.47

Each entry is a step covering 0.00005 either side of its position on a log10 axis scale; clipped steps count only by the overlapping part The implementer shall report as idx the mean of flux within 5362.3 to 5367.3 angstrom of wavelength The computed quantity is 5.25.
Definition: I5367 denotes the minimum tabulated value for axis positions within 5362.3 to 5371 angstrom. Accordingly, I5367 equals 4.052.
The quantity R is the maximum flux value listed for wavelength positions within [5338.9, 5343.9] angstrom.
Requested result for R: 5.654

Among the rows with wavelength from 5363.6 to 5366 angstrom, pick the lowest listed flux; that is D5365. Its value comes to 5.087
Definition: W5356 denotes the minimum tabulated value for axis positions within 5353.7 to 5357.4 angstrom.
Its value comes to 3.548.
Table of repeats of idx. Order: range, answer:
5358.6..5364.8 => 5.13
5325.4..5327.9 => 3.59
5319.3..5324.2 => 4.77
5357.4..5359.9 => 5.03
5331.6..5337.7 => 5.18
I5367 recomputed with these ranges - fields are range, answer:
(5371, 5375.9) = 4.53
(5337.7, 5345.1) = 4.447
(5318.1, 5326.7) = 4.192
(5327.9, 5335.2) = 4.543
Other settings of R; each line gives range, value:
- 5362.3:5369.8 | 5.46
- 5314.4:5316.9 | 4.996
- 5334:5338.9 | 5.476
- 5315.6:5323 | 5.153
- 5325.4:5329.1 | 4.568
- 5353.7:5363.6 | 5.587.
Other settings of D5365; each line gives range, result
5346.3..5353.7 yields 4.805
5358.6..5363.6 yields 4.67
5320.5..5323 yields 4.244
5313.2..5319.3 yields 4.905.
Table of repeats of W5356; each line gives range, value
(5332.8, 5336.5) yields 4.511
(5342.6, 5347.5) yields 4.625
